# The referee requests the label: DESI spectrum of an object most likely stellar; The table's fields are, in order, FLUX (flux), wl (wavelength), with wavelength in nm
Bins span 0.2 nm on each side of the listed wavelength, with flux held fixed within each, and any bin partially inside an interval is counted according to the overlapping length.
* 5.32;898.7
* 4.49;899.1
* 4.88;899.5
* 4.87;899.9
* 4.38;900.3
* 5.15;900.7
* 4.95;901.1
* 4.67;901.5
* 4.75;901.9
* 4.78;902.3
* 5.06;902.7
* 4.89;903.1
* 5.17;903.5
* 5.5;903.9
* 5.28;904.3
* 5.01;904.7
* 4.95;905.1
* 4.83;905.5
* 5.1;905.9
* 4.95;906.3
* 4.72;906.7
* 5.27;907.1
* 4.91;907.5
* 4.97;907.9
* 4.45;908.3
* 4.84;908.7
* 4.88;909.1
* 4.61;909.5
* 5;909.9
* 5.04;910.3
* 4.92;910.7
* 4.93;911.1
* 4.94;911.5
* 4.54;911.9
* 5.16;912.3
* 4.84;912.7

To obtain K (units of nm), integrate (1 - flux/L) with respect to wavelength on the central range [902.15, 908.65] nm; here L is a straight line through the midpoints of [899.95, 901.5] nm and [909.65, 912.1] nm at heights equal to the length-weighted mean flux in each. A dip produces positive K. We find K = -0.19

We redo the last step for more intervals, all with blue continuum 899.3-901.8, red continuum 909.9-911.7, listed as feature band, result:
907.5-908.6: 0.037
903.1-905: -0.126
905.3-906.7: -0.009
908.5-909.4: 0.019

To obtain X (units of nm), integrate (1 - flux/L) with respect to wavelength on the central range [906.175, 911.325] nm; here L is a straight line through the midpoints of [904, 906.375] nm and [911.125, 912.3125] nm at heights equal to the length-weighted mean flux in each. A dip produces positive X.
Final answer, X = 0.05 nm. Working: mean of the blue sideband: 5.04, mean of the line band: 4.88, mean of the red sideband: 4.84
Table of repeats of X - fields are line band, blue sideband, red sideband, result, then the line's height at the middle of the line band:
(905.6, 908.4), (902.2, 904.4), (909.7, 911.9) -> 0.057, 5.03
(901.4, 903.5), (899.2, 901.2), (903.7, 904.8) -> 0.087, 5.08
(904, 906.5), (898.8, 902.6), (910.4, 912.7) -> -0.105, 4.84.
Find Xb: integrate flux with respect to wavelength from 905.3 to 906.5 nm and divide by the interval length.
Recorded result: 4.96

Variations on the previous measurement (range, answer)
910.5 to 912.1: 4.83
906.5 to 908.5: 4.86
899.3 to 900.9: 4.82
